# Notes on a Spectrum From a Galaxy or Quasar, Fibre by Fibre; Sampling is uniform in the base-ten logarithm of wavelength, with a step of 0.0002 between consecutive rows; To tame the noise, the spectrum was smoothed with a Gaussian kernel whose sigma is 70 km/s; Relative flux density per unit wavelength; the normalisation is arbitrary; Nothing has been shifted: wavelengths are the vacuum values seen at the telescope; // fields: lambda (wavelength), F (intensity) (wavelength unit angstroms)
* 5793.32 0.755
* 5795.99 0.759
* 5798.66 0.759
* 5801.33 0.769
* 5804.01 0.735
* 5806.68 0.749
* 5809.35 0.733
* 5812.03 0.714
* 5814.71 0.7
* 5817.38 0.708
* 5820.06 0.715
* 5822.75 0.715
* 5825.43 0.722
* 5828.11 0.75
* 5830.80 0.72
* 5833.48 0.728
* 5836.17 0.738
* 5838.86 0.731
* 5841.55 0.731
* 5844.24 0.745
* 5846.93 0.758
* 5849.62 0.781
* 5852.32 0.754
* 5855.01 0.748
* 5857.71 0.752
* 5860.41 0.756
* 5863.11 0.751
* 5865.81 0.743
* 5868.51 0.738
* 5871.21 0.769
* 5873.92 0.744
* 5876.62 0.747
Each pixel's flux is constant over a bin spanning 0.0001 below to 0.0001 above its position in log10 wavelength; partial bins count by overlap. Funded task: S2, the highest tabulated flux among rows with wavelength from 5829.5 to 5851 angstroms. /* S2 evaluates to 0.781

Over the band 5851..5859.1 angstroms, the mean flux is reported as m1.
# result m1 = 0.751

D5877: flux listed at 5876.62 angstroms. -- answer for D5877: 0.747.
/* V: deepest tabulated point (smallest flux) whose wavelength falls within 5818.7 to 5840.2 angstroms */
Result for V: 0.715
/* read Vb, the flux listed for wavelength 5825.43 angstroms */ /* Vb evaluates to 0.722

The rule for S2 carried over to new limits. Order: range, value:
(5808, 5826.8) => 0.733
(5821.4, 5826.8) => 0.722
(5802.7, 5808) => 0.749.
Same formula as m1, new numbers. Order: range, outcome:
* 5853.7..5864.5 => 0.751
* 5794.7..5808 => 0.754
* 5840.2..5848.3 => 0.745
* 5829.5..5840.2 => 0.729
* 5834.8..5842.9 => 0.733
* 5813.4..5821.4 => 0.708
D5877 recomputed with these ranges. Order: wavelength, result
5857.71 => 0.752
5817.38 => 0.708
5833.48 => 0.728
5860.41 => 0.756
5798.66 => 0.759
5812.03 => 0.714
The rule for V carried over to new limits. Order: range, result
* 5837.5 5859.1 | 0.731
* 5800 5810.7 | 0.733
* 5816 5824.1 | 0.708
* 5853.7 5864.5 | 0.748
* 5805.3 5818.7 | 0.7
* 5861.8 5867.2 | 0.743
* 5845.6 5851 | 0.758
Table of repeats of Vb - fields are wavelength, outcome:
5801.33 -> 0.769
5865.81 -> 0.743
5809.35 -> 0.733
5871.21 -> 0.769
